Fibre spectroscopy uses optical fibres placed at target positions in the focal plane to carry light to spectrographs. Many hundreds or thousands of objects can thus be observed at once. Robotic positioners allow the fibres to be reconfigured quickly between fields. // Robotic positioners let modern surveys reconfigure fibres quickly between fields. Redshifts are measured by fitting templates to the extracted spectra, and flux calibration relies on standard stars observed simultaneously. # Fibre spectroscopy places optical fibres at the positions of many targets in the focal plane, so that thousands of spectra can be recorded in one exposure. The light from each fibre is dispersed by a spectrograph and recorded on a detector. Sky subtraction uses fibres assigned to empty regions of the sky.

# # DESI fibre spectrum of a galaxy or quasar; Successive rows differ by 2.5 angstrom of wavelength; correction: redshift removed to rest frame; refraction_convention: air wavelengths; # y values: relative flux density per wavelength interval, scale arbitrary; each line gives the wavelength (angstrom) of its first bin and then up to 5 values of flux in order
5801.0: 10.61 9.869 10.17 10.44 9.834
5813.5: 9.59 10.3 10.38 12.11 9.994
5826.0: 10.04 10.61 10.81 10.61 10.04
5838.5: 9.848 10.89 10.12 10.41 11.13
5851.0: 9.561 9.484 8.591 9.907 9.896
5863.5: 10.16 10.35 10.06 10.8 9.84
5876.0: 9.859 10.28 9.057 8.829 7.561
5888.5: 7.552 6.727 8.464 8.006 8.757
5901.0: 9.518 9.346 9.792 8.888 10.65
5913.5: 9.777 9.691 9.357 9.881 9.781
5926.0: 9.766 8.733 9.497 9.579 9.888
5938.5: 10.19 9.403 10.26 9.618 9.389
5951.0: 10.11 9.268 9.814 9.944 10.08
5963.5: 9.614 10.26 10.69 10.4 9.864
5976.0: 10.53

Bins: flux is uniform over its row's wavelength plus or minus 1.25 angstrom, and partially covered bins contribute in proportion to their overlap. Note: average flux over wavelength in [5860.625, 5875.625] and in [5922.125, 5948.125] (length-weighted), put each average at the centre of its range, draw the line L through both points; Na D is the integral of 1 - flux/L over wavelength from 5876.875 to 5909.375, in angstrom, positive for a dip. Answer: 4.2 angstrom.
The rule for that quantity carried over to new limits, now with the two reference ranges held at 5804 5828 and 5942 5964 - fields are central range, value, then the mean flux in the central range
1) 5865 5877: -0.10 angstrom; 10.2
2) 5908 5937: 0.78 angstrom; 9.64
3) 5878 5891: 2.17 angstrom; 8.38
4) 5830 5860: 0.28 angstrom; 10.1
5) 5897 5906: 0.66 angstrom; 9.25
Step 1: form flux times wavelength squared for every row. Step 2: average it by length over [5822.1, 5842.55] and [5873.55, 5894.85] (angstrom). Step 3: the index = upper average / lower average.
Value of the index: 0.85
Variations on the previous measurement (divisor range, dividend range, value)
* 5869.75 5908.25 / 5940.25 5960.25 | 1.11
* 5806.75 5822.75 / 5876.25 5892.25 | 0.83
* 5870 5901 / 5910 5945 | 1.12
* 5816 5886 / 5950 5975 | 1.03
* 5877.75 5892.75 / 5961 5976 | 1.27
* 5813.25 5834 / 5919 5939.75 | 0.95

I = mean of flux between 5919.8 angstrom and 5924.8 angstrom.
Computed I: 9.83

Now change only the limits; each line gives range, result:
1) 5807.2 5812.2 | 10.1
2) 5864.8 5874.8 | 10.3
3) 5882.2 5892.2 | 7.68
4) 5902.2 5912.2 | 9.66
